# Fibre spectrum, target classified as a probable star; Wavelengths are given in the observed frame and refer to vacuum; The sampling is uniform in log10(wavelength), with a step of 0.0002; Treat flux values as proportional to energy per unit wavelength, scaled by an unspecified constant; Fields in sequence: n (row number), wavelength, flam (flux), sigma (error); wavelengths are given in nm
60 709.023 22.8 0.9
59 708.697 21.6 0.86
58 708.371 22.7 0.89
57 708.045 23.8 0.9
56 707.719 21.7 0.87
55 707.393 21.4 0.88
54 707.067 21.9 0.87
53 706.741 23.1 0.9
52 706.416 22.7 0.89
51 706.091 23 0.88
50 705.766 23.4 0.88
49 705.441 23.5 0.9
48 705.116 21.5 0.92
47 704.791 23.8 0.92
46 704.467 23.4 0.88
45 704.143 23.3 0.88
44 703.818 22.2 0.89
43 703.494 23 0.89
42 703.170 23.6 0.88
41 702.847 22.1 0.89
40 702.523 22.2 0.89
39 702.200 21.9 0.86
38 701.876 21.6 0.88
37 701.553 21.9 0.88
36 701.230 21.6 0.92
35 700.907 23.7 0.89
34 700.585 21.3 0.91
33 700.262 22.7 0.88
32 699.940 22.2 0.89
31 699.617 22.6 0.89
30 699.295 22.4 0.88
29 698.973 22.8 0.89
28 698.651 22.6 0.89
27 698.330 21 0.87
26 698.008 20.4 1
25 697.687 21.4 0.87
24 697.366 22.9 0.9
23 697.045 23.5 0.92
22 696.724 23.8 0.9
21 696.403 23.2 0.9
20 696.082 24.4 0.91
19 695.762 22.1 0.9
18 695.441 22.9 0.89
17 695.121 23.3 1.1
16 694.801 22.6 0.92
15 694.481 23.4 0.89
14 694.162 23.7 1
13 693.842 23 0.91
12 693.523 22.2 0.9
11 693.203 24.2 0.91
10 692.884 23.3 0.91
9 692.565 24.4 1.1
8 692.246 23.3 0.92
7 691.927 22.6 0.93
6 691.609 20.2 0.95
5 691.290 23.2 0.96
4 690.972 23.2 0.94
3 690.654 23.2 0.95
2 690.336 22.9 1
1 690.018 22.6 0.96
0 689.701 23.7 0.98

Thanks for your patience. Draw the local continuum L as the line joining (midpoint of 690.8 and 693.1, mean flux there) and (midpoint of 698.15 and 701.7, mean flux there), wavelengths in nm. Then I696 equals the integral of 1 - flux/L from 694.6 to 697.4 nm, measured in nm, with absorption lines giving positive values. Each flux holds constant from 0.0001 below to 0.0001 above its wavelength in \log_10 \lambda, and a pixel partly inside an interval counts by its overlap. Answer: -0.08 nm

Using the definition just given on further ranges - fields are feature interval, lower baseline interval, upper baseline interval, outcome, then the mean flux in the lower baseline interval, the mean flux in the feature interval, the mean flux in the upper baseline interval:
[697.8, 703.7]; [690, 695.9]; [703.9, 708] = 0.17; 23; 22.2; 22.7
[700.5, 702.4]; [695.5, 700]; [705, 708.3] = 0.05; 22.5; 22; 22.6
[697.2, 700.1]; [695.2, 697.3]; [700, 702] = 0.09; 23.3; 22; 22.2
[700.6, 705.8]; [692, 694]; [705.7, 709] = 0.03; 23.4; 22.6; 22.5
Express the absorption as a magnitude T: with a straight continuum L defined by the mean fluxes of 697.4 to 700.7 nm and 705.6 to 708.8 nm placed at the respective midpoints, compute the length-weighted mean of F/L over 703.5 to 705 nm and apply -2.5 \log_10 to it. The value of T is -0.04 mag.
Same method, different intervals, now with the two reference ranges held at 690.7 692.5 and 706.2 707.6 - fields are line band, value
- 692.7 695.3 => -0.03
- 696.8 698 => 0.00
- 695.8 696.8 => -0.05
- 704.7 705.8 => -0.03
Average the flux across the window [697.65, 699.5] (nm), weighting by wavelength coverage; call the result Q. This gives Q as 21.8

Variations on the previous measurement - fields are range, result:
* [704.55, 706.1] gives 23.1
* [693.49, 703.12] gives 22.5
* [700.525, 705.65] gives 22.6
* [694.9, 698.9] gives 22.6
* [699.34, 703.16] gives 22.2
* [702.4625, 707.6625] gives 22.7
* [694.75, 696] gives 22.8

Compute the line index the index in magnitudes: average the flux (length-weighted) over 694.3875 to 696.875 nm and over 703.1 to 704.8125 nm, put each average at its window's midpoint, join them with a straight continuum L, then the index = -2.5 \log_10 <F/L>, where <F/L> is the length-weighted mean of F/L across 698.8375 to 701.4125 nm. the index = 0.04 mag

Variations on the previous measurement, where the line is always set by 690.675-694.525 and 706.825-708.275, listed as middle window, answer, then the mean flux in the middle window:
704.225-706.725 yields -0.03 mag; 23.1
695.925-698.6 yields 0.01 mag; 22.6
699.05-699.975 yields 0.01 mag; 22.4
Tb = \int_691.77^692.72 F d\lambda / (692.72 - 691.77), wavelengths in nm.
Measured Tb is 23.4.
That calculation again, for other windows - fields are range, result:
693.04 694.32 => 23.3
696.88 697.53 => 23.2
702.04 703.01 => 22.1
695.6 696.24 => 23.2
